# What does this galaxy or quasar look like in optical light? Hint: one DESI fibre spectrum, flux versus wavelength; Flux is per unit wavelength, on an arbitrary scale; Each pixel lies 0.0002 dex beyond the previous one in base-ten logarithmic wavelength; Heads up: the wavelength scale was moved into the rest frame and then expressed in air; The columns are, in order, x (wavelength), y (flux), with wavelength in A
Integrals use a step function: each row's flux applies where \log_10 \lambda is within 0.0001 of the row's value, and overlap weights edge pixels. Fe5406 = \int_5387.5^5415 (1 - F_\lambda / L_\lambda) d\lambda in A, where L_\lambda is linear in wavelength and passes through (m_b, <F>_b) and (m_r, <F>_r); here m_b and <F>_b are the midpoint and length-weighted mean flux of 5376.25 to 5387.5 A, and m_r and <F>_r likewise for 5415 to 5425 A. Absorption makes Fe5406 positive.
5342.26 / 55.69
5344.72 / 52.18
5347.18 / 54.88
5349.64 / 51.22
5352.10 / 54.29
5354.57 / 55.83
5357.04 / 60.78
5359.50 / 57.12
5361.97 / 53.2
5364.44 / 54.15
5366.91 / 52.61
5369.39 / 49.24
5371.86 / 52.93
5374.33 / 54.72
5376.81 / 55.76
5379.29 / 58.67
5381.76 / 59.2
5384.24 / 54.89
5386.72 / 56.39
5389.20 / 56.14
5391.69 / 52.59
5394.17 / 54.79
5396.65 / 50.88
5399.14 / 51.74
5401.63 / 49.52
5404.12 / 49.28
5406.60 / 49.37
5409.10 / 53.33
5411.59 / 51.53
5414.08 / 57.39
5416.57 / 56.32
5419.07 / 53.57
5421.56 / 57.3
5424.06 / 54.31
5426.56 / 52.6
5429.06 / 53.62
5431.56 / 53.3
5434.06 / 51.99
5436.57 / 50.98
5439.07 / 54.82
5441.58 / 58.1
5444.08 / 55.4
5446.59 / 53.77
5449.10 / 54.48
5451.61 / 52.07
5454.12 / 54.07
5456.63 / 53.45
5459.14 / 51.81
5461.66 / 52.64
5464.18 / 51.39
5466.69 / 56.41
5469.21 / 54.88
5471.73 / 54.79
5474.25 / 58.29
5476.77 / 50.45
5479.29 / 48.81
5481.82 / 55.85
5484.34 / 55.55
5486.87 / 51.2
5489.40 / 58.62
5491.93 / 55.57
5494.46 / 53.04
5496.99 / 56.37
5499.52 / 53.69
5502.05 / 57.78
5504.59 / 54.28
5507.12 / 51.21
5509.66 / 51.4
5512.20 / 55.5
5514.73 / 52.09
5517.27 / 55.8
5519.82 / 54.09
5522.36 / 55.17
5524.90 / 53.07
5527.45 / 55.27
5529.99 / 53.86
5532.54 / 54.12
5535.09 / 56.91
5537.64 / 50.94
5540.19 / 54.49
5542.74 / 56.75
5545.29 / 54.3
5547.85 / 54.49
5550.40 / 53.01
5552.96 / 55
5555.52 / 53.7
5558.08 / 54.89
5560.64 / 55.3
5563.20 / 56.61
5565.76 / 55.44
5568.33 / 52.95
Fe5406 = 1.9 A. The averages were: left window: 57.1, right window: 55.5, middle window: 52.4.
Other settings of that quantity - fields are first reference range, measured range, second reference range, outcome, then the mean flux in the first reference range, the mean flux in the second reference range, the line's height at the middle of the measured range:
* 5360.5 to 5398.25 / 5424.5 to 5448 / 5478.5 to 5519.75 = 0.2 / 54.4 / 54.2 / 54.3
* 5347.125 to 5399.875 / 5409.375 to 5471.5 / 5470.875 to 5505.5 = 0.7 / 54.7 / 54.6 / 54.6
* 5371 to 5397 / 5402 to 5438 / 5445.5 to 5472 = 0.9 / 55.4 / 53.6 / 54.5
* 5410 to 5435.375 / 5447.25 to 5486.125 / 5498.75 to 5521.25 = 0.3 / 54.2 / 54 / 54.1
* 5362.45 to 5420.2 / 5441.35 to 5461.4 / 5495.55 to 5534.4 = 0.0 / 53.7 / 54.3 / 54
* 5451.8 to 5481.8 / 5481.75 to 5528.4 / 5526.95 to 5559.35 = -0.5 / 53.4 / 54.4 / 53.9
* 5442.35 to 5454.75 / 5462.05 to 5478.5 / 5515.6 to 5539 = 0.0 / 54.1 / 54.3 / 54.2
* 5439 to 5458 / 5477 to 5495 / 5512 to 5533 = 0.2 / 54.5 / 54.3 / 54.4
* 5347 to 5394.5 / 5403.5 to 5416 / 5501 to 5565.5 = 0.5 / 55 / 54.4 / 54.8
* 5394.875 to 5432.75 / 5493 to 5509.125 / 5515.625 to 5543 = -0.1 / 53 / 54.5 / 54.1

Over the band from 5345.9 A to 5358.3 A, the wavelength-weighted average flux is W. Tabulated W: 55.4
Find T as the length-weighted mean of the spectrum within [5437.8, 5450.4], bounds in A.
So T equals 55.3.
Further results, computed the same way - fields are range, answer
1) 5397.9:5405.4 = 50.2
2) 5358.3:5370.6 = 53.2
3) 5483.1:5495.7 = 54.8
